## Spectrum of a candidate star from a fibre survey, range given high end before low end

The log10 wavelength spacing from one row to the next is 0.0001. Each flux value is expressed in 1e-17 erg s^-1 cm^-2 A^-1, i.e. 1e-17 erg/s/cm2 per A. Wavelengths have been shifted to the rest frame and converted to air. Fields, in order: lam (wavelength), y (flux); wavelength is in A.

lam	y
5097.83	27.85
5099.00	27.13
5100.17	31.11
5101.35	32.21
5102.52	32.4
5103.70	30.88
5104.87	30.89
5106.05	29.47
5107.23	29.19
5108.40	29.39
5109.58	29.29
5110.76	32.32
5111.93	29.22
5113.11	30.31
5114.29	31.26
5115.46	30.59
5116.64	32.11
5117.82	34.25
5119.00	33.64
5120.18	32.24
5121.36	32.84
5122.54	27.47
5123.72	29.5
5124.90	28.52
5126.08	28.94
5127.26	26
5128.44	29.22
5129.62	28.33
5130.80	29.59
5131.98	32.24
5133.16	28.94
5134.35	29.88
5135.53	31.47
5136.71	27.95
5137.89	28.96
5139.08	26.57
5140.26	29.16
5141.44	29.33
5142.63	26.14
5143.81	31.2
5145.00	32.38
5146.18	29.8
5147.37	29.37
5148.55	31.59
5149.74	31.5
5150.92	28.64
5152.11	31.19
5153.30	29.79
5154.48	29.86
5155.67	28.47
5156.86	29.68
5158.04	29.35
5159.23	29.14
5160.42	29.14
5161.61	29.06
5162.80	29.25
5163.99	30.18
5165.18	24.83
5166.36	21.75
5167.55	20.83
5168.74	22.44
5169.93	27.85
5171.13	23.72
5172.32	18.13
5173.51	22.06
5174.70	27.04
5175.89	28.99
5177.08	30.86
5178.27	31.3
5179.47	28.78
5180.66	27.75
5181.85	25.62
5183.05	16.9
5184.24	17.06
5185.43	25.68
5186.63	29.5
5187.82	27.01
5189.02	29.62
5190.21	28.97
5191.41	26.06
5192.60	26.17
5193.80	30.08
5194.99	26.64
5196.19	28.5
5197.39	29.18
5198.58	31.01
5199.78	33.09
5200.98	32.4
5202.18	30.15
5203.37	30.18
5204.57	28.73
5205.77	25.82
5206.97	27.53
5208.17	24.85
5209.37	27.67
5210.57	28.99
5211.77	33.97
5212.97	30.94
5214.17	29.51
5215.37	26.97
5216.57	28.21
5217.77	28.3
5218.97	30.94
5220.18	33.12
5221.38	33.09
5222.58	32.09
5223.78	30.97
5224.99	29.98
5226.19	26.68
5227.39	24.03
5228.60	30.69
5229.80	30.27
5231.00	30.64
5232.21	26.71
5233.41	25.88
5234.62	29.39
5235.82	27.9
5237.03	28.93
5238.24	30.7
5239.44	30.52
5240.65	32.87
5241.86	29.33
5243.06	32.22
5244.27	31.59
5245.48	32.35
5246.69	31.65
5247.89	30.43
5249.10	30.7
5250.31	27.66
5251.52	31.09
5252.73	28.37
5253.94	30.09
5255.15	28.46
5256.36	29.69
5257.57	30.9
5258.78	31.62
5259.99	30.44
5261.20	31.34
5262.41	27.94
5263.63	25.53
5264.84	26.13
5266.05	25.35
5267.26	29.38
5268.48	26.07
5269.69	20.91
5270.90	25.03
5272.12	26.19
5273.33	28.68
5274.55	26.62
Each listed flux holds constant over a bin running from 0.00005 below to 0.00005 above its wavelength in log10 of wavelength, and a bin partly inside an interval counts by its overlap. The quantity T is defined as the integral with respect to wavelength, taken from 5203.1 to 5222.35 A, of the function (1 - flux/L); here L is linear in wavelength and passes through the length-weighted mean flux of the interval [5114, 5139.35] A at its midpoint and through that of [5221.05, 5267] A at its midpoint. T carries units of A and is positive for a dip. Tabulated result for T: 0.2 A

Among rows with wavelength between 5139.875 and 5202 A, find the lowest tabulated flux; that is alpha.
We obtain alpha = 16.9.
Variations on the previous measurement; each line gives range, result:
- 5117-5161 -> 26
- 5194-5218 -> 24.85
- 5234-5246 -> 27.9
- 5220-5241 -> 24.03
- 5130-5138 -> 27.95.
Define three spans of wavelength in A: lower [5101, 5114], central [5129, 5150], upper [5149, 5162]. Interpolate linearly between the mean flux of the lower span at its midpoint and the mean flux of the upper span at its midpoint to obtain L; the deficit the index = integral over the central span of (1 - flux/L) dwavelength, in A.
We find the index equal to 0.2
